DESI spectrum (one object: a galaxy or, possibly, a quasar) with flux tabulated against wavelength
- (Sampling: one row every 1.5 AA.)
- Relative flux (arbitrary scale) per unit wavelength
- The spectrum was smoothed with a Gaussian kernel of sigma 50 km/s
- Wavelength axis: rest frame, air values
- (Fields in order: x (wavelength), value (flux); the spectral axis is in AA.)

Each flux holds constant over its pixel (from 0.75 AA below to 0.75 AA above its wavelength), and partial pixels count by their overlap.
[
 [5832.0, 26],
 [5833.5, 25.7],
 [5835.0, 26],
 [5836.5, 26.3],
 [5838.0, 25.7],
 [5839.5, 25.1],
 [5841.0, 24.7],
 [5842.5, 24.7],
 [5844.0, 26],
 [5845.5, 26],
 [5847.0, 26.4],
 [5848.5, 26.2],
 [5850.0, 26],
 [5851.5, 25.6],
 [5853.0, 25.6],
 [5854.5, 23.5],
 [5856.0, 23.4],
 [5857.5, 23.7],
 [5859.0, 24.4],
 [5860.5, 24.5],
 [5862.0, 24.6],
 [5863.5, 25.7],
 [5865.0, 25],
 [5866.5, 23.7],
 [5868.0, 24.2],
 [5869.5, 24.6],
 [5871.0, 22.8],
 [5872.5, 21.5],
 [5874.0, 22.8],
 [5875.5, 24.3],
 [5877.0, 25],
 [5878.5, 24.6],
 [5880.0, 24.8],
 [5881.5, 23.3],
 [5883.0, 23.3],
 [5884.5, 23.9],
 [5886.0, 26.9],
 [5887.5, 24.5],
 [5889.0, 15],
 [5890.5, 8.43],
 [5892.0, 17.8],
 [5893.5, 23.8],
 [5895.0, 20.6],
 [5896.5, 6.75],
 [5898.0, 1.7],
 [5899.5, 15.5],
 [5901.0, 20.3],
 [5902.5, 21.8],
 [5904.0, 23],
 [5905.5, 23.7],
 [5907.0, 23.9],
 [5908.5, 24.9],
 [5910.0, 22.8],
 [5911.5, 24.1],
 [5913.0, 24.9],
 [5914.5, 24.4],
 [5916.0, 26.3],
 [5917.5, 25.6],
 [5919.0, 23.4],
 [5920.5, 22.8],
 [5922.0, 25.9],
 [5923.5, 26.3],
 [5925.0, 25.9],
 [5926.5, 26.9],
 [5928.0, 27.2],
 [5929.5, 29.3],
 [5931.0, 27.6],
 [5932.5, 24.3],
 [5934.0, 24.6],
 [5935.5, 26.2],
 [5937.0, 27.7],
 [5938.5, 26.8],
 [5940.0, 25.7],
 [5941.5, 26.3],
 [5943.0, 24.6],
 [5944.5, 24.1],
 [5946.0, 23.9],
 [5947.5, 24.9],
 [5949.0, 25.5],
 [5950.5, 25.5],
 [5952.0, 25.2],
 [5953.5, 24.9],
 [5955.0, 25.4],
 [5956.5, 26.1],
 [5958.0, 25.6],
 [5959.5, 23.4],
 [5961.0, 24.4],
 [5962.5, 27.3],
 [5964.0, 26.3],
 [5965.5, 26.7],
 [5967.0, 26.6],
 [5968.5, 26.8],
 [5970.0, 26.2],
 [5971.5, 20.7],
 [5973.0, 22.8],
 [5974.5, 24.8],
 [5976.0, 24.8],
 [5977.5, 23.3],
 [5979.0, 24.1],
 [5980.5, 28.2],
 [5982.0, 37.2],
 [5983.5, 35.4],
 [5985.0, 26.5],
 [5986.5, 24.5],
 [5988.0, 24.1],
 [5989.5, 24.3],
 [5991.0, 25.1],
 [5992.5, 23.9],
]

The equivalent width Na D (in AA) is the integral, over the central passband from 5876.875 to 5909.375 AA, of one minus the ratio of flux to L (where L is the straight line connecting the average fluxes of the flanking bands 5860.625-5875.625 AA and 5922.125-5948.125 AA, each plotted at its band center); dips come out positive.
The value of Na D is 6.07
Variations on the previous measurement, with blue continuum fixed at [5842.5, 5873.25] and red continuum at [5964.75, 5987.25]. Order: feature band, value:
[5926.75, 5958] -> 0.3 AA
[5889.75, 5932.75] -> 5.9 AA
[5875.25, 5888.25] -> 0.3 AA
